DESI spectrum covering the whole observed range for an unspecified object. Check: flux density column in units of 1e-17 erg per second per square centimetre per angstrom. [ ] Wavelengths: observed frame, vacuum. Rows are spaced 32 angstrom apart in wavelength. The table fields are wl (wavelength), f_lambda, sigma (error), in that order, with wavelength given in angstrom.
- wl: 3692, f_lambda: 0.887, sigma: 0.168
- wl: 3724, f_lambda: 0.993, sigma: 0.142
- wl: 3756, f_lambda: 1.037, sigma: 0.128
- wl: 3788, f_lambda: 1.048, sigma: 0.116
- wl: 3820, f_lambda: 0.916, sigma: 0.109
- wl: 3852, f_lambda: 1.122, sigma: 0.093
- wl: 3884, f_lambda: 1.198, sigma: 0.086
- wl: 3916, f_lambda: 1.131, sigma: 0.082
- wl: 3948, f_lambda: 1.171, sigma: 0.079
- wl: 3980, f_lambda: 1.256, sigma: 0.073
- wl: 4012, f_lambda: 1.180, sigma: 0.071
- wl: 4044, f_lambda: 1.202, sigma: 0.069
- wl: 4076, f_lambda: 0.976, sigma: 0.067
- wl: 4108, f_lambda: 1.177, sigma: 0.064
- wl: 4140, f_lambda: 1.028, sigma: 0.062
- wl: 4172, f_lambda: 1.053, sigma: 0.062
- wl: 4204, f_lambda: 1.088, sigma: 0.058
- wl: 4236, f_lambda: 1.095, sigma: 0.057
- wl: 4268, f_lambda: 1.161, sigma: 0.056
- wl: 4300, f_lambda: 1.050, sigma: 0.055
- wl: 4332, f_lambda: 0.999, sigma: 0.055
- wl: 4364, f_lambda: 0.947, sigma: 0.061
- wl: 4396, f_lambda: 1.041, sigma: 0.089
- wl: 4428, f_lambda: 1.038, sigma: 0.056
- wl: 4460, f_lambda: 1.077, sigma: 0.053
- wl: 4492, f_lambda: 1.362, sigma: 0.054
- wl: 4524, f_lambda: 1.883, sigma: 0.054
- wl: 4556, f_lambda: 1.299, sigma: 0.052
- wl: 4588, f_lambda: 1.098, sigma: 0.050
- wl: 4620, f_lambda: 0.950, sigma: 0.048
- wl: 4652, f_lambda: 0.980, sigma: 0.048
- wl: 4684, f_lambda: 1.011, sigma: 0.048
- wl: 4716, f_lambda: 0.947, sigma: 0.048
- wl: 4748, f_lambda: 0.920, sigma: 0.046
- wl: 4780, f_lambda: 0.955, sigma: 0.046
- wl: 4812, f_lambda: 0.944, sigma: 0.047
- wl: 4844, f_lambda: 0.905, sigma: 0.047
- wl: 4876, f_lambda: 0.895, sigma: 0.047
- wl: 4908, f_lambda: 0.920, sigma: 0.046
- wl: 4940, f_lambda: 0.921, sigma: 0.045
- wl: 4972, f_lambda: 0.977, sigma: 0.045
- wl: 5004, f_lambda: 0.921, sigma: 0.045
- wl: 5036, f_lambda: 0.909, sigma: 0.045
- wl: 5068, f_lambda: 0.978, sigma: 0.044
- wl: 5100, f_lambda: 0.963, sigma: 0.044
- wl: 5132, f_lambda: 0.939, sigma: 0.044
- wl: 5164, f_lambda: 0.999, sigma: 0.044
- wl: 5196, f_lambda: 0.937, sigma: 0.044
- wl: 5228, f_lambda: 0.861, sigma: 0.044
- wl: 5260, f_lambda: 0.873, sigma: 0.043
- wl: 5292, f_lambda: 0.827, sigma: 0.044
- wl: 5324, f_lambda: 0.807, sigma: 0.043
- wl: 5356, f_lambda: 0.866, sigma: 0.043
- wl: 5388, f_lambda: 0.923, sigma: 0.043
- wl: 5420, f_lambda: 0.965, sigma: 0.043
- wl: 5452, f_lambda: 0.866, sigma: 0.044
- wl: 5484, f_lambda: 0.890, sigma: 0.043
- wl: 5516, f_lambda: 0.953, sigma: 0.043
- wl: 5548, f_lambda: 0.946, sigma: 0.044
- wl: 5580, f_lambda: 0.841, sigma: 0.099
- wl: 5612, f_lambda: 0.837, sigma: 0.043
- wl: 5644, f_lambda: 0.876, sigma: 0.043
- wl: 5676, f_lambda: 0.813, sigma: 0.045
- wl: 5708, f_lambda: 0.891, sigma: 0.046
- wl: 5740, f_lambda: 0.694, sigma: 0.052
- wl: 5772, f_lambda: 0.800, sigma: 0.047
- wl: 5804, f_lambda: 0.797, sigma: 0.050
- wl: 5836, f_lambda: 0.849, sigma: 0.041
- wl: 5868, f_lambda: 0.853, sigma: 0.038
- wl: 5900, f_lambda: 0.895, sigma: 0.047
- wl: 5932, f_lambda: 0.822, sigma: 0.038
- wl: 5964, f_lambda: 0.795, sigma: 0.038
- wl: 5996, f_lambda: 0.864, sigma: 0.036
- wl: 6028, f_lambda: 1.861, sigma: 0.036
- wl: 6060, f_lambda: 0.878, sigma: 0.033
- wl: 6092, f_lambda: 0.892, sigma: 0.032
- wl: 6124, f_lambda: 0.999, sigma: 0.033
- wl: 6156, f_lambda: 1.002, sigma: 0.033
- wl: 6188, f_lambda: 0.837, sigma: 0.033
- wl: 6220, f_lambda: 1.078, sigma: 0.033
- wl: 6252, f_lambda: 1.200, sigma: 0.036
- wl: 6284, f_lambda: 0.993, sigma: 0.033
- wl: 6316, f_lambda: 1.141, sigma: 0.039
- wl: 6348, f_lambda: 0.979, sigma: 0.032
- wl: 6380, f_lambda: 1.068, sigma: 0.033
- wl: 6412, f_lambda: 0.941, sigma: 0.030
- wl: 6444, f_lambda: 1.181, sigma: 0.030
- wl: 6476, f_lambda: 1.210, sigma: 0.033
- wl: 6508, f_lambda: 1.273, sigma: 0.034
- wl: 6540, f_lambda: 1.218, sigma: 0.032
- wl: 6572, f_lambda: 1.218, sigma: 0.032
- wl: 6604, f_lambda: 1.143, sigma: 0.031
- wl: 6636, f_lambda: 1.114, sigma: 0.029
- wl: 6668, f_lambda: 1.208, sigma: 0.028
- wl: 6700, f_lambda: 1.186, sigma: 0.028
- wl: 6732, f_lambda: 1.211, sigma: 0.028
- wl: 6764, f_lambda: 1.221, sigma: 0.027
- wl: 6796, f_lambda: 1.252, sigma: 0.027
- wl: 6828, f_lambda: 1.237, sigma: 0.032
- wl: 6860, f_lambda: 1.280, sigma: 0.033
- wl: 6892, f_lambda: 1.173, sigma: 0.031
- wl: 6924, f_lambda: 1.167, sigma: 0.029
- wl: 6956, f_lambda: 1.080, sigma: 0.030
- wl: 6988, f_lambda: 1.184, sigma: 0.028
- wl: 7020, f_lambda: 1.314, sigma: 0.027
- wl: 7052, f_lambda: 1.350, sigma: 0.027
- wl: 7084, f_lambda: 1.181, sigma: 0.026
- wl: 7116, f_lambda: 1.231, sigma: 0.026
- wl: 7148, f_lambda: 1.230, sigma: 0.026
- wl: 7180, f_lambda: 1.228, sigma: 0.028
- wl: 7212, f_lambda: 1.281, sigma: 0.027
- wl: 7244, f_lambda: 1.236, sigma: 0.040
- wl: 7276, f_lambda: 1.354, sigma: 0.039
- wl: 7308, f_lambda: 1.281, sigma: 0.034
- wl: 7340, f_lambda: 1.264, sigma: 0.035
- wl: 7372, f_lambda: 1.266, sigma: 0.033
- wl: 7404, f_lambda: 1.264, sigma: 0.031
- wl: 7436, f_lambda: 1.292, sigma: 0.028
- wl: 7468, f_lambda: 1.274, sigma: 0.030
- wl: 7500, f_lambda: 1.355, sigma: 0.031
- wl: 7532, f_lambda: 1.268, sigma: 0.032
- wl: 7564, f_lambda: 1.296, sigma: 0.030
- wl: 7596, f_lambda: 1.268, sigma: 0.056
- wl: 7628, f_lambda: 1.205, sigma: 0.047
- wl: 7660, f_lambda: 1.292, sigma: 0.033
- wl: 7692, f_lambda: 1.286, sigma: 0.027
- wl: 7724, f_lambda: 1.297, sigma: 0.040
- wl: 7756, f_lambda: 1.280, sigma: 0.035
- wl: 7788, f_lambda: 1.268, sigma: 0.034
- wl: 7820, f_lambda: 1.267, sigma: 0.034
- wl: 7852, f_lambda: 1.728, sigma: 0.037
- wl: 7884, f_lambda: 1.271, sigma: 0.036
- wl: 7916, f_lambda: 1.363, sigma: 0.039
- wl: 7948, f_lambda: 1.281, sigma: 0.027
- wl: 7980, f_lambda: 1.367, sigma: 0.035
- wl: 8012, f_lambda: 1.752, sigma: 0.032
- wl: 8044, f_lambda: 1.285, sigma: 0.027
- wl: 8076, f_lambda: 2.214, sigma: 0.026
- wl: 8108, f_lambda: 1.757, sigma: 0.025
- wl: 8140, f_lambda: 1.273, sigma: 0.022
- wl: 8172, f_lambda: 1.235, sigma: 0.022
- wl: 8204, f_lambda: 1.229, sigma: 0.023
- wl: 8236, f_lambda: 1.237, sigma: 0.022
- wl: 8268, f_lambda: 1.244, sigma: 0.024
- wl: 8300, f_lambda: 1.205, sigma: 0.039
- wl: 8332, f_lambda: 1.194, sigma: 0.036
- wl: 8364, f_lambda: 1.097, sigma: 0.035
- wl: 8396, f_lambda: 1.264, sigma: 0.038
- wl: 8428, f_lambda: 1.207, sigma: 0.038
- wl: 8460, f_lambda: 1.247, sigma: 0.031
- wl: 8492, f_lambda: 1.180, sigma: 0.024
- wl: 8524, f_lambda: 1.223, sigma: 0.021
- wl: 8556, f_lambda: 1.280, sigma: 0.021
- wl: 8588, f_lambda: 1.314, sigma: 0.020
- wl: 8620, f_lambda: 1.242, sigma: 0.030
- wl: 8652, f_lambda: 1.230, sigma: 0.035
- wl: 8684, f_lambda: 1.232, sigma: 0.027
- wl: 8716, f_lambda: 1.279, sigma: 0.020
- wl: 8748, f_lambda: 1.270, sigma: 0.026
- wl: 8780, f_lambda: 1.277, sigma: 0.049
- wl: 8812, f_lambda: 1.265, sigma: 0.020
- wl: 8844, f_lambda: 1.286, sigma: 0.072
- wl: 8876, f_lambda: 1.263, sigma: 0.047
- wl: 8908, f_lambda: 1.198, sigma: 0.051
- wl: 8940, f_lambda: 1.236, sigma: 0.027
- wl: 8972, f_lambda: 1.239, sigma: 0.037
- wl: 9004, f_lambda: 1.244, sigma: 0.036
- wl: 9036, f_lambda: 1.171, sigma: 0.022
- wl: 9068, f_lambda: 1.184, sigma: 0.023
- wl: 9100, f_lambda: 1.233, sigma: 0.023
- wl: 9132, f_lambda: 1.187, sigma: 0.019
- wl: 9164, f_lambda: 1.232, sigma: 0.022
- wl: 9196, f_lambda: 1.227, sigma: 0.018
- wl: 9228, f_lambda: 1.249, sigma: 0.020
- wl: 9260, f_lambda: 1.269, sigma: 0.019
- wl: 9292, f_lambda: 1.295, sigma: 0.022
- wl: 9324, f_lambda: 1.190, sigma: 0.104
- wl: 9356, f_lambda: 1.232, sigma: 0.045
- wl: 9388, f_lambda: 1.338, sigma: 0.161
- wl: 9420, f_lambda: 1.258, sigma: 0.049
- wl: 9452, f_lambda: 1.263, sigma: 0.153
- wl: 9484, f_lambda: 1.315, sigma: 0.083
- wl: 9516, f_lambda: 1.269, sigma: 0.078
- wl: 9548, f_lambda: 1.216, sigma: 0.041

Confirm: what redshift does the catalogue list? 0.616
